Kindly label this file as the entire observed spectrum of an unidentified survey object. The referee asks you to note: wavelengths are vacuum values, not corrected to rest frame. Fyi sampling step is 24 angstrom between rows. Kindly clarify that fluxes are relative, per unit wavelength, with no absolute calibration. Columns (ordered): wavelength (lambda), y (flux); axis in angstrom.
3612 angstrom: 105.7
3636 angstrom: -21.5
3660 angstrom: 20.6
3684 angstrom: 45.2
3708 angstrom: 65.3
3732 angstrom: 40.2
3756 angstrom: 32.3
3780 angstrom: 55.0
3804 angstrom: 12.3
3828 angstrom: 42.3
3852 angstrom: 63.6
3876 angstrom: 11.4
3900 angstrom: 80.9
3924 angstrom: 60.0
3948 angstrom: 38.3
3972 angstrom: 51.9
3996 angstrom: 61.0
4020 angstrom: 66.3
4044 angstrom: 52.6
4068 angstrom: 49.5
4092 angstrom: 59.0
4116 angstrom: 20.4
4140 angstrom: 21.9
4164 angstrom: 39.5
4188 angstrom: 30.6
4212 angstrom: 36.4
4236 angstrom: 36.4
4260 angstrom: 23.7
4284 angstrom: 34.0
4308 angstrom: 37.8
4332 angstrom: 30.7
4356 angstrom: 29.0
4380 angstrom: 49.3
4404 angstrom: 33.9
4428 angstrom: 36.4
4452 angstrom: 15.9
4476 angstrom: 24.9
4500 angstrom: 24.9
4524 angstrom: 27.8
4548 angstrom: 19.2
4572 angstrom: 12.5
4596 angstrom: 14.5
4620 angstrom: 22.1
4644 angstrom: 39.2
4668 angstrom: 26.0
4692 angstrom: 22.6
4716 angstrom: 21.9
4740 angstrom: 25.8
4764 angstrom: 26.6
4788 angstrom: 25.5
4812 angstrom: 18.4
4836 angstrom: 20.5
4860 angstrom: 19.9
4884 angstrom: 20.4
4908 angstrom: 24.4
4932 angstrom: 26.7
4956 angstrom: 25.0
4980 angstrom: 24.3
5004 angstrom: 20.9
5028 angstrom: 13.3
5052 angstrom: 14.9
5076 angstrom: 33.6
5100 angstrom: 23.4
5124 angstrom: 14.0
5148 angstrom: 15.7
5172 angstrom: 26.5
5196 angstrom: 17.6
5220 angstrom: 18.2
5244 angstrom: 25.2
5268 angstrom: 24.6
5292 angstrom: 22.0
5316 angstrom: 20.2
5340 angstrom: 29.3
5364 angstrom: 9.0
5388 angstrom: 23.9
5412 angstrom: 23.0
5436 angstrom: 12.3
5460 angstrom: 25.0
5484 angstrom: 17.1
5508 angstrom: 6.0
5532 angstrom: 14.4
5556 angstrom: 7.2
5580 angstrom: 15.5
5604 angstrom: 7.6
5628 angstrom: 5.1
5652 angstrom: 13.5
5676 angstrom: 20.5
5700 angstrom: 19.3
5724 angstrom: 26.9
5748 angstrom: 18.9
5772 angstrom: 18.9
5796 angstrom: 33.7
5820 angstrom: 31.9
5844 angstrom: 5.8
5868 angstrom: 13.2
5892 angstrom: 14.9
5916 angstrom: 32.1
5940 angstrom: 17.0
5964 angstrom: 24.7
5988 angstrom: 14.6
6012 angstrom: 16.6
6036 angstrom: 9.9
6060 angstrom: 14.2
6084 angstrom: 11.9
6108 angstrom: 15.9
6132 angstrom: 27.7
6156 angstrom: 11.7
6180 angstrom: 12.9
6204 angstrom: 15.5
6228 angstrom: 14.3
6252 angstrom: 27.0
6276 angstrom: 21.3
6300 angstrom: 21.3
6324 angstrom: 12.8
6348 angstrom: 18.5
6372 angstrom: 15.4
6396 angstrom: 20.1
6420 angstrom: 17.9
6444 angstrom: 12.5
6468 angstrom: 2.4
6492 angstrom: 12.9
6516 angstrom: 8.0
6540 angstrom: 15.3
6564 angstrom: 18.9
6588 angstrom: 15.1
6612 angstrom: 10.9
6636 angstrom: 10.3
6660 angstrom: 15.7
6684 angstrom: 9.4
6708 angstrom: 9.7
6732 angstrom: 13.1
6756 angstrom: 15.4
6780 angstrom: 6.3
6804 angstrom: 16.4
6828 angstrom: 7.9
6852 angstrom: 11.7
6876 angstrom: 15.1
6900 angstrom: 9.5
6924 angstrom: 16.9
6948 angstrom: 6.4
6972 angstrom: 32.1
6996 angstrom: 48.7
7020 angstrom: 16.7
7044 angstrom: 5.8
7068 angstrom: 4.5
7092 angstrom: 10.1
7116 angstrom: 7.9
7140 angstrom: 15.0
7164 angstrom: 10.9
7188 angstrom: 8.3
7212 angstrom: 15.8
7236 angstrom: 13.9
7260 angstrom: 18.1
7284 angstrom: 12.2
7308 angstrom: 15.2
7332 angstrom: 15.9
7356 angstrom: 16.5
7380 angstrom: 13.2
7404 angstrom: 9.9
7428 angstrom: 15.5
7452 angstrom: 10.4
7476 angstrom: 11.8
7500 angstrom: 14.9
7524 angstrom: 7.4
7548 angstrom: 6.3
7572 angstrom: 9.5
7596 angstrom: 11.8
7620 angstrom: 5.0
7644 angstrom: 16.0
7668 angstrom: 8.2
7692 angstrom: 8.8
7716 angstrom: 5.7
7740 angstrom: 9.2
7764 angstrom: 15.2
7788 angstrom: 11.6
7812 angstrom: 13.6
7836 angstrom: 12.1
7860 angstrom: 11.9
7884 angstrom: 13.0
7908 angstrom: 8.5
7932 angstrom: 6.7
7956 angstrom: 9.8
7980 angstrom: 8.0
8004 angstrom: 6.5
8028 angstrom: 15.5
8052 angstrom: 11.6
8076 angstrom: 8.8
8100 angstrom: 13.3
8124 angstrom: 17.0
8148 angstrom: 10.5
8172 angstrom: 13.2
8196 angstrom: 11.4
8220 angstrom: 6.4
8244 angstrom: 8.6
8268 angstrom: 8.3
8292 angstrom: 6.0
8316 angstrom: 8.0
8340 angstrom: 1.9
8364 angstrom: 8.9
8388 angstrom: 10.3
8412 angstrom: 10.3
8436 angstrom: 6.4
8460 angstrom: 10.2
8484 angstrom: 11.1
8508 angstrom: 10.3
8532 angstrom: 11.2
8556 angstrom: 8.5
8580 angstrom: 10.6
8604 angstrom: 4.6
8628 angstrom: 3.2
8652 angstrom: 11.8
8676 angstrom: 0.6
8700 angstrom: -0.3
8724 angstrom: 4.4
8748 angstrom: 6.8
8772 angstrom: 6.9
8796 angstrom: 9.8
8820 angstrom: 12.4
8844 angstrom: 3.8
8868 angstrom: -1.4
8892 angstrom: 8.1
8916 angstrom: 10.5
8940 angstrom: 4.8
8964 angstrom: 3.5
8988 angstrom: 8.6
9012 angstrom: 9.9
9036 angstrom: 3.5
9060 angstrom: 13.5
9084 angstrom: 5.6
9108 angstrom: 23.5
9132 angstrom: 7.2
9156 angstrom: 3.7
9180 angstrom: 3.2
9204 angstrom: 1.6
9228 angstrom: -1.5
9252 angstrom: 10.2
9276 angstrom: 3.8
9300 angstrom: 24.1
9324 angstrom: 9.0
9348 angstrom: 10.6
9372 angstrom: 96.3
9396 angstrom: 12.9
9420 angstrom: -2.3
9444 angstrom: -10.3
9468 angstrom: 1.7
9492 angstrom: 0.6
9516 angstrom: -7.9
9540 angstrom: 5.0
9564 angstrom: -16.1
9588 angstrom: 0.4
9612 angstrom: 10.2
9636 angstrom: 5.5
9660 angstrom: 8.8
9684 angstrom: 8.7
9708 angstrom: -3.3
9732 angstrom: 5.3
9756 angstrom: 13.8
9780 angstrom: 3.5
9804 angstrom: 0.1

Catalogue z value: 0.87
